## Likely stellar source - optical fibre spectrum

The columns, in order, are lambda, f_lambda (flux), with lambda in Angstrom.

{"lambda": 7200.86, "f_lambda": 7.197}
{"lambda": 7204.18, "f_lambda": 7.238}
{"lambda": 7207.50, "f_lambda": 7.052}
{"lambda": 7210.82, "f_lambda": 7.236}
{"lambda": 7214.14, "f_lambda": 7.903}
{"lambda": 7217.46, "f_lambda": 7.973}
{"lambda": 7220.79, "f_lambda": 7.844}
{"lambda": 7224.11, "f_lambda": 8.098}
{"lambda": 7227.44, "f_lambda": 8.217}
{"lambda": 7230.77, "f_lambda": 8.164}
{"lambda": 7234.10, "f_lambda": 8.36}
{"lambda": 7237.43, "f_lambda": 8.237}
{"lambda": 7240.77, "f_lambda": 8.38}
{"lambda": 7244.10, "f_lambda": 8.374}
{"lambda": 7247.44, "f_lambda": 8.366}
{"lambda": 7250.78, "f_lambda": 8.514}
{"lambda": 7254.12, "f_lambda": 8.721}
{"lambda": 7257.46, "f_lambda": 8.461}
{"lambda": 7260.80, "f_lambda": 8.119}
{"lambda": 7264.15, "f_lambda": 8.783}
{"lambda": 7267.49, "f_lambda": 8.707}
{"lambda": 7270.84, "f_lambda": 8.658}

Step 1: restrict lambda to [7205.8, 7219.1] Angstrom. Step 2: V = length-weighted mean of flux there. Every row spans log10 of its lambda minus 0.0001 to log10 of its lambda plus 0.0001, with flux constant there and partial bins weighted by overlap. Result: 7.54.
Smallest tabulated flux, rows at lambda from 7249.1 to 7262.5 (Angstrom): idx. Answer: 8.119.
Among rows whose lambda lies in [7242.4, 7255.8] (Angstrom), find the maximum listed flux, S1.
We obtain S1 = 8.721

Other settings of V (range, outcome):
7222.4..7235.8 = 8.21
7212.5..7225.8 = 7.96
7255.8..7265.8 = 8.45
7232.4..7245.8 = 8.34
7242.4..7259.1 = 8.49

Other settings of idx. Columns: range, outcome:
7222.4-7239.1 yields 8.098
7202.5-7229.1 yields 7.052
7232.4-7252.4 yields 8.237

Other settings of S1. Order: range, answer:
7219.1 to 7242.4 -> 8.38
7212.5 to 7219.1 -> 7.973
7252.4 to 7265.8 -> 8.783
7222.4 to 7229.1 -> 8.217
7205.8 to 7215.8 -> 7.903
